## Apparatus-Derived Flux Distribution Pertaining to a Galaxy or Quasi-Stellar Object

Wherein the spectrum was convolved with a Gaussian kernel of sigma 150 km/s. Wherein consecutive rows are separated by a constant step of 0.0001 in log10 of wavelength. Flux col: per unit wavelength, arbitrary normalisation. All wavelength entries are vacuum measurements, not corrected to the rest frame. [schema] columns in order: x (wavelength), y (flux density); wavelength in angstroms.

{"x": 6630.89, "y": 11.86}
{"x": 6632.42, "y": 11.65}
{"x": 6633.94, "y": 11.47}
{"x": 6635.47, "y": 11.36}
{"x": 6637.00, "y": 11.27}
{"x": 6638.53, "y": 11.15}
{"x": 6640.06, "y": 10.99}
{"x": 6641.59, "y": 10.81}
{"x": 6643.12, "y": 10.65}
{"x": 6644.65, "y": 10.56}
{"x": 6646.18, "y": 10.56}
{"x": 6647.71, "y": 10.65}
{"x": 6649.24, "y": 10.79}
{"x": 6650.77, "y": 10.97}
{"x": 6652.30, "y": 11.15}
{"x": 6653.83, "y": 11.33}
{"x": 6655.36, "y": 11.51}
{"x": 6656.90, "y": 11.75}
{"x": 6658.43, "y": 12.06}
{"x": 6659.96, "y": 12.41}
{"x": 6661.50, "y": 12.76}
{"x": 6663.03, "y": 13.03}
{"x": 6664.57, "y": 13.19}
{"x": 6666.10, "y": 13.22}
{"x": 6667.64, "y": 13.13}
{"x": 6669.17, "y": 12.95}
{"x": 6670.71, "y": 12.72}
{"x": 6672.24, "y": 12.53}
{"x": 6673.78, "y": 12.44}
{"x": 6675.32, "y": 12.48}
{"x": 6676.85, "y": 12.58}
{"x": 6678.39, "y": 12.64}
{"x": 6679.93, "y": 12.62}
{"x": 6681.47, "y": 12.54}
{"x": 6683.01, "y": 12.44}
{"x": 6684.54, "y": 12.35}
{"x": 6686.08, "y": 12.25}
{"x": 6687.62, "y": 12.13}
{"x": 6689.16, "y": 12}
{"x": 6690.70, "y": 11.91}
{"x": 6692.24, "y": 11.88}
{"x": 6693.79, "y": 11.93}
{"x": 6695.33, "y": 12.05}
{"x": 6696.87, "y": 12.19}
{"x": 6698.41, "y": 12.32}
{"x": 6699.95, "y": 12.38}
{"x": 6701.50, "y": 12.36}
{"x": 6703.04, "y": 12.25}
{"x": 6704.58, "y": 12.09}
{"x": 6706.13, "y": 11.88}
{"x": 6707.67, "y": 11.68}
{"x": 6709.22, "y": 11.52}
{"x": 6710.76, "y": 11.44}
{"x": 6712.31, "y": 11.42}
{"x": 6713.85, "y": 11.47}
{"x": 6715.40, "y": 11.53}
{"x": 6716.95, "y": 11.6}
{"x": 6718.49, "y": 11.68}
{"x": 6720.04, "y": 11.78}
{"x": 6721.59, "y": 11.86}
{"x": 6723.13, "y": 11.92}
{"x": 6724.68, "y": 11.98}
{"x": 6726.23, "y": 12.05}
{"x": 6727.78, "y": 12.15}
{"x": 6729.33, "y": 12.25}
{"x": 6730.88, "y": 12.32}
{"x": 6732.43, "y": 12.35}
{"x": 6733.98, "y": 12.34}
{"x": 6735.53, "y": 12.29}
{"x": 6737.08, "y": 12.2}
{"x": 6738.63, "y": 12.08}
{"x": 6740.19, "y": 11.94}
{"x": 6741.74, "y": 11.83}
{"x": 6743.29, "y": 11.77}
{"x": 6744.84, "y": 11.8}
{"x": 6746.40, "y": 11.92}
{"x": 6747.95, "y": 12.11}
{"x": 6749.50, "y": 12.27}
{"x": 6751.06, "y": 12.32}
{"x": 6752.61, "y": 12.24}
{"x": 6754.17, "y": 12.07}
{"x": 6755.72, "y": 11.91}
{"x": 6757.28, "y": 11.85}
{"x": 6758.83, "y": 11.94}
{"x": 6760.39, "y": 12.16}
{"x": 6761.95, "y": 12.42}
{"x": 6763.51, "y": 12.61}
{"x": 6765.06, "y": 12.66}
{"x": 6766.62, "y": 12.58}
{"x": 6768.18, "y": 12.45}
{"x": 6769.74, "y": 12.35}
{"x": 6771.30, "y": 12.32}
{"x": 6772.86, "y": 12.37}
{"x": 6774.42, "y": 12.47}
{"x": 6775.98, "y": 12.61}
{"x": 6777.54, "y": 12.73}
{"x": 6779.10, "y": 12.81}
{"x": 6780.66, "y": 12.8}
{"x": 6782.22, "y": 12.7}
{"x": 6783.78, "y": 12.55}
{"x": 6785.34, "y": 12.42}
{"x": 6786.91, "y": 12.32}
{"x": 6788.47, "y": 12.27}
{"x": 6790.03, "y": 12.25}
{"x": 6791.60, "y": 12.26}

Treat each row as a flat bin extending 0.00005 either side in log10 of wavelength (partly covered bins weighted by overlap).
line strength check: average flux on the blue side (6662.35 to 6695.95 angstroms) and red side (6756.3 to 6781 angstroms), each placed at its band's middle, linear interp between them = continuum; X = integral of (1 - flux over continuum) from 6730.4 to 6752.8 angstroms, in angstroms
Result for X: 0.6 angstroms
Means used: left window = 12.5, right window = 12.4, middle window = 12.1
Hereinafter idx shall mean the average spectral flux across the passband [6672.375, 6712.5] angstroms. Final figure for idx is 12.2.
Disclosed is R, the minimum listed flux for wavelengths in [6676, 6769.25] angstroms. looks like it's 11.42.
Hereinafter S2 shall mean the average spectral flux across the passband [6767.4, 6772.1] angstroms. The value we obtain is 12.4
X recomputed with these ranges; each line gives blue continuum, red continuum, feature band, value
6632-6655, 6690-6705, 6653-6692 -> -2.72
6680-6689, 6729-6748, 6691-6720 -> 0.90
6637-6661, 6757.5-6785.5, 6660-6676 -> -2.04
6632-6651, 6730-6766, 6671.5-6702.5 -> -2.22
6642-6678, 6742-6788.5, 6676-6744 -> 0.49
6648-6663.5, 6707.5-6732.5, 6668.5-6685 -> -1.16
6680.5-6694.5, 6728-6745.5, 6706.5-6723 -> 0.70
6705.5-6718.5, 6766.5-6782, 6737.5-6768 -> 0.19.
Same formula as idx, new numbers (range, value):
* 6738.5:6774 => 12.2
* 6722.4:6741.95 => 12.1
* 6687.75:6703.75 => 12.1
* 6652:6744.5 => 12.2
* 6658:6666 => 12.8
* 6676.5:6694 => 12.3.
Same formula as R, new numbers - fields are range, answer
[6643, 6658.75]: 10.56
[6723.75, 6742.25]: 11.83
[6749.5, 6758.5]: 11.85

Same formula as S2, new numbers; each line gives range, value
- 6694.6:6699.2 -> 12.2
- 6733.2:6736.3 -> 12.3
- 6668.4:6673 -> 12.8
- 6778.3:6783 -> 12.8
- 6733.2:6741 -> 12.2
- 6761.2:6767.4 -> 12.6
